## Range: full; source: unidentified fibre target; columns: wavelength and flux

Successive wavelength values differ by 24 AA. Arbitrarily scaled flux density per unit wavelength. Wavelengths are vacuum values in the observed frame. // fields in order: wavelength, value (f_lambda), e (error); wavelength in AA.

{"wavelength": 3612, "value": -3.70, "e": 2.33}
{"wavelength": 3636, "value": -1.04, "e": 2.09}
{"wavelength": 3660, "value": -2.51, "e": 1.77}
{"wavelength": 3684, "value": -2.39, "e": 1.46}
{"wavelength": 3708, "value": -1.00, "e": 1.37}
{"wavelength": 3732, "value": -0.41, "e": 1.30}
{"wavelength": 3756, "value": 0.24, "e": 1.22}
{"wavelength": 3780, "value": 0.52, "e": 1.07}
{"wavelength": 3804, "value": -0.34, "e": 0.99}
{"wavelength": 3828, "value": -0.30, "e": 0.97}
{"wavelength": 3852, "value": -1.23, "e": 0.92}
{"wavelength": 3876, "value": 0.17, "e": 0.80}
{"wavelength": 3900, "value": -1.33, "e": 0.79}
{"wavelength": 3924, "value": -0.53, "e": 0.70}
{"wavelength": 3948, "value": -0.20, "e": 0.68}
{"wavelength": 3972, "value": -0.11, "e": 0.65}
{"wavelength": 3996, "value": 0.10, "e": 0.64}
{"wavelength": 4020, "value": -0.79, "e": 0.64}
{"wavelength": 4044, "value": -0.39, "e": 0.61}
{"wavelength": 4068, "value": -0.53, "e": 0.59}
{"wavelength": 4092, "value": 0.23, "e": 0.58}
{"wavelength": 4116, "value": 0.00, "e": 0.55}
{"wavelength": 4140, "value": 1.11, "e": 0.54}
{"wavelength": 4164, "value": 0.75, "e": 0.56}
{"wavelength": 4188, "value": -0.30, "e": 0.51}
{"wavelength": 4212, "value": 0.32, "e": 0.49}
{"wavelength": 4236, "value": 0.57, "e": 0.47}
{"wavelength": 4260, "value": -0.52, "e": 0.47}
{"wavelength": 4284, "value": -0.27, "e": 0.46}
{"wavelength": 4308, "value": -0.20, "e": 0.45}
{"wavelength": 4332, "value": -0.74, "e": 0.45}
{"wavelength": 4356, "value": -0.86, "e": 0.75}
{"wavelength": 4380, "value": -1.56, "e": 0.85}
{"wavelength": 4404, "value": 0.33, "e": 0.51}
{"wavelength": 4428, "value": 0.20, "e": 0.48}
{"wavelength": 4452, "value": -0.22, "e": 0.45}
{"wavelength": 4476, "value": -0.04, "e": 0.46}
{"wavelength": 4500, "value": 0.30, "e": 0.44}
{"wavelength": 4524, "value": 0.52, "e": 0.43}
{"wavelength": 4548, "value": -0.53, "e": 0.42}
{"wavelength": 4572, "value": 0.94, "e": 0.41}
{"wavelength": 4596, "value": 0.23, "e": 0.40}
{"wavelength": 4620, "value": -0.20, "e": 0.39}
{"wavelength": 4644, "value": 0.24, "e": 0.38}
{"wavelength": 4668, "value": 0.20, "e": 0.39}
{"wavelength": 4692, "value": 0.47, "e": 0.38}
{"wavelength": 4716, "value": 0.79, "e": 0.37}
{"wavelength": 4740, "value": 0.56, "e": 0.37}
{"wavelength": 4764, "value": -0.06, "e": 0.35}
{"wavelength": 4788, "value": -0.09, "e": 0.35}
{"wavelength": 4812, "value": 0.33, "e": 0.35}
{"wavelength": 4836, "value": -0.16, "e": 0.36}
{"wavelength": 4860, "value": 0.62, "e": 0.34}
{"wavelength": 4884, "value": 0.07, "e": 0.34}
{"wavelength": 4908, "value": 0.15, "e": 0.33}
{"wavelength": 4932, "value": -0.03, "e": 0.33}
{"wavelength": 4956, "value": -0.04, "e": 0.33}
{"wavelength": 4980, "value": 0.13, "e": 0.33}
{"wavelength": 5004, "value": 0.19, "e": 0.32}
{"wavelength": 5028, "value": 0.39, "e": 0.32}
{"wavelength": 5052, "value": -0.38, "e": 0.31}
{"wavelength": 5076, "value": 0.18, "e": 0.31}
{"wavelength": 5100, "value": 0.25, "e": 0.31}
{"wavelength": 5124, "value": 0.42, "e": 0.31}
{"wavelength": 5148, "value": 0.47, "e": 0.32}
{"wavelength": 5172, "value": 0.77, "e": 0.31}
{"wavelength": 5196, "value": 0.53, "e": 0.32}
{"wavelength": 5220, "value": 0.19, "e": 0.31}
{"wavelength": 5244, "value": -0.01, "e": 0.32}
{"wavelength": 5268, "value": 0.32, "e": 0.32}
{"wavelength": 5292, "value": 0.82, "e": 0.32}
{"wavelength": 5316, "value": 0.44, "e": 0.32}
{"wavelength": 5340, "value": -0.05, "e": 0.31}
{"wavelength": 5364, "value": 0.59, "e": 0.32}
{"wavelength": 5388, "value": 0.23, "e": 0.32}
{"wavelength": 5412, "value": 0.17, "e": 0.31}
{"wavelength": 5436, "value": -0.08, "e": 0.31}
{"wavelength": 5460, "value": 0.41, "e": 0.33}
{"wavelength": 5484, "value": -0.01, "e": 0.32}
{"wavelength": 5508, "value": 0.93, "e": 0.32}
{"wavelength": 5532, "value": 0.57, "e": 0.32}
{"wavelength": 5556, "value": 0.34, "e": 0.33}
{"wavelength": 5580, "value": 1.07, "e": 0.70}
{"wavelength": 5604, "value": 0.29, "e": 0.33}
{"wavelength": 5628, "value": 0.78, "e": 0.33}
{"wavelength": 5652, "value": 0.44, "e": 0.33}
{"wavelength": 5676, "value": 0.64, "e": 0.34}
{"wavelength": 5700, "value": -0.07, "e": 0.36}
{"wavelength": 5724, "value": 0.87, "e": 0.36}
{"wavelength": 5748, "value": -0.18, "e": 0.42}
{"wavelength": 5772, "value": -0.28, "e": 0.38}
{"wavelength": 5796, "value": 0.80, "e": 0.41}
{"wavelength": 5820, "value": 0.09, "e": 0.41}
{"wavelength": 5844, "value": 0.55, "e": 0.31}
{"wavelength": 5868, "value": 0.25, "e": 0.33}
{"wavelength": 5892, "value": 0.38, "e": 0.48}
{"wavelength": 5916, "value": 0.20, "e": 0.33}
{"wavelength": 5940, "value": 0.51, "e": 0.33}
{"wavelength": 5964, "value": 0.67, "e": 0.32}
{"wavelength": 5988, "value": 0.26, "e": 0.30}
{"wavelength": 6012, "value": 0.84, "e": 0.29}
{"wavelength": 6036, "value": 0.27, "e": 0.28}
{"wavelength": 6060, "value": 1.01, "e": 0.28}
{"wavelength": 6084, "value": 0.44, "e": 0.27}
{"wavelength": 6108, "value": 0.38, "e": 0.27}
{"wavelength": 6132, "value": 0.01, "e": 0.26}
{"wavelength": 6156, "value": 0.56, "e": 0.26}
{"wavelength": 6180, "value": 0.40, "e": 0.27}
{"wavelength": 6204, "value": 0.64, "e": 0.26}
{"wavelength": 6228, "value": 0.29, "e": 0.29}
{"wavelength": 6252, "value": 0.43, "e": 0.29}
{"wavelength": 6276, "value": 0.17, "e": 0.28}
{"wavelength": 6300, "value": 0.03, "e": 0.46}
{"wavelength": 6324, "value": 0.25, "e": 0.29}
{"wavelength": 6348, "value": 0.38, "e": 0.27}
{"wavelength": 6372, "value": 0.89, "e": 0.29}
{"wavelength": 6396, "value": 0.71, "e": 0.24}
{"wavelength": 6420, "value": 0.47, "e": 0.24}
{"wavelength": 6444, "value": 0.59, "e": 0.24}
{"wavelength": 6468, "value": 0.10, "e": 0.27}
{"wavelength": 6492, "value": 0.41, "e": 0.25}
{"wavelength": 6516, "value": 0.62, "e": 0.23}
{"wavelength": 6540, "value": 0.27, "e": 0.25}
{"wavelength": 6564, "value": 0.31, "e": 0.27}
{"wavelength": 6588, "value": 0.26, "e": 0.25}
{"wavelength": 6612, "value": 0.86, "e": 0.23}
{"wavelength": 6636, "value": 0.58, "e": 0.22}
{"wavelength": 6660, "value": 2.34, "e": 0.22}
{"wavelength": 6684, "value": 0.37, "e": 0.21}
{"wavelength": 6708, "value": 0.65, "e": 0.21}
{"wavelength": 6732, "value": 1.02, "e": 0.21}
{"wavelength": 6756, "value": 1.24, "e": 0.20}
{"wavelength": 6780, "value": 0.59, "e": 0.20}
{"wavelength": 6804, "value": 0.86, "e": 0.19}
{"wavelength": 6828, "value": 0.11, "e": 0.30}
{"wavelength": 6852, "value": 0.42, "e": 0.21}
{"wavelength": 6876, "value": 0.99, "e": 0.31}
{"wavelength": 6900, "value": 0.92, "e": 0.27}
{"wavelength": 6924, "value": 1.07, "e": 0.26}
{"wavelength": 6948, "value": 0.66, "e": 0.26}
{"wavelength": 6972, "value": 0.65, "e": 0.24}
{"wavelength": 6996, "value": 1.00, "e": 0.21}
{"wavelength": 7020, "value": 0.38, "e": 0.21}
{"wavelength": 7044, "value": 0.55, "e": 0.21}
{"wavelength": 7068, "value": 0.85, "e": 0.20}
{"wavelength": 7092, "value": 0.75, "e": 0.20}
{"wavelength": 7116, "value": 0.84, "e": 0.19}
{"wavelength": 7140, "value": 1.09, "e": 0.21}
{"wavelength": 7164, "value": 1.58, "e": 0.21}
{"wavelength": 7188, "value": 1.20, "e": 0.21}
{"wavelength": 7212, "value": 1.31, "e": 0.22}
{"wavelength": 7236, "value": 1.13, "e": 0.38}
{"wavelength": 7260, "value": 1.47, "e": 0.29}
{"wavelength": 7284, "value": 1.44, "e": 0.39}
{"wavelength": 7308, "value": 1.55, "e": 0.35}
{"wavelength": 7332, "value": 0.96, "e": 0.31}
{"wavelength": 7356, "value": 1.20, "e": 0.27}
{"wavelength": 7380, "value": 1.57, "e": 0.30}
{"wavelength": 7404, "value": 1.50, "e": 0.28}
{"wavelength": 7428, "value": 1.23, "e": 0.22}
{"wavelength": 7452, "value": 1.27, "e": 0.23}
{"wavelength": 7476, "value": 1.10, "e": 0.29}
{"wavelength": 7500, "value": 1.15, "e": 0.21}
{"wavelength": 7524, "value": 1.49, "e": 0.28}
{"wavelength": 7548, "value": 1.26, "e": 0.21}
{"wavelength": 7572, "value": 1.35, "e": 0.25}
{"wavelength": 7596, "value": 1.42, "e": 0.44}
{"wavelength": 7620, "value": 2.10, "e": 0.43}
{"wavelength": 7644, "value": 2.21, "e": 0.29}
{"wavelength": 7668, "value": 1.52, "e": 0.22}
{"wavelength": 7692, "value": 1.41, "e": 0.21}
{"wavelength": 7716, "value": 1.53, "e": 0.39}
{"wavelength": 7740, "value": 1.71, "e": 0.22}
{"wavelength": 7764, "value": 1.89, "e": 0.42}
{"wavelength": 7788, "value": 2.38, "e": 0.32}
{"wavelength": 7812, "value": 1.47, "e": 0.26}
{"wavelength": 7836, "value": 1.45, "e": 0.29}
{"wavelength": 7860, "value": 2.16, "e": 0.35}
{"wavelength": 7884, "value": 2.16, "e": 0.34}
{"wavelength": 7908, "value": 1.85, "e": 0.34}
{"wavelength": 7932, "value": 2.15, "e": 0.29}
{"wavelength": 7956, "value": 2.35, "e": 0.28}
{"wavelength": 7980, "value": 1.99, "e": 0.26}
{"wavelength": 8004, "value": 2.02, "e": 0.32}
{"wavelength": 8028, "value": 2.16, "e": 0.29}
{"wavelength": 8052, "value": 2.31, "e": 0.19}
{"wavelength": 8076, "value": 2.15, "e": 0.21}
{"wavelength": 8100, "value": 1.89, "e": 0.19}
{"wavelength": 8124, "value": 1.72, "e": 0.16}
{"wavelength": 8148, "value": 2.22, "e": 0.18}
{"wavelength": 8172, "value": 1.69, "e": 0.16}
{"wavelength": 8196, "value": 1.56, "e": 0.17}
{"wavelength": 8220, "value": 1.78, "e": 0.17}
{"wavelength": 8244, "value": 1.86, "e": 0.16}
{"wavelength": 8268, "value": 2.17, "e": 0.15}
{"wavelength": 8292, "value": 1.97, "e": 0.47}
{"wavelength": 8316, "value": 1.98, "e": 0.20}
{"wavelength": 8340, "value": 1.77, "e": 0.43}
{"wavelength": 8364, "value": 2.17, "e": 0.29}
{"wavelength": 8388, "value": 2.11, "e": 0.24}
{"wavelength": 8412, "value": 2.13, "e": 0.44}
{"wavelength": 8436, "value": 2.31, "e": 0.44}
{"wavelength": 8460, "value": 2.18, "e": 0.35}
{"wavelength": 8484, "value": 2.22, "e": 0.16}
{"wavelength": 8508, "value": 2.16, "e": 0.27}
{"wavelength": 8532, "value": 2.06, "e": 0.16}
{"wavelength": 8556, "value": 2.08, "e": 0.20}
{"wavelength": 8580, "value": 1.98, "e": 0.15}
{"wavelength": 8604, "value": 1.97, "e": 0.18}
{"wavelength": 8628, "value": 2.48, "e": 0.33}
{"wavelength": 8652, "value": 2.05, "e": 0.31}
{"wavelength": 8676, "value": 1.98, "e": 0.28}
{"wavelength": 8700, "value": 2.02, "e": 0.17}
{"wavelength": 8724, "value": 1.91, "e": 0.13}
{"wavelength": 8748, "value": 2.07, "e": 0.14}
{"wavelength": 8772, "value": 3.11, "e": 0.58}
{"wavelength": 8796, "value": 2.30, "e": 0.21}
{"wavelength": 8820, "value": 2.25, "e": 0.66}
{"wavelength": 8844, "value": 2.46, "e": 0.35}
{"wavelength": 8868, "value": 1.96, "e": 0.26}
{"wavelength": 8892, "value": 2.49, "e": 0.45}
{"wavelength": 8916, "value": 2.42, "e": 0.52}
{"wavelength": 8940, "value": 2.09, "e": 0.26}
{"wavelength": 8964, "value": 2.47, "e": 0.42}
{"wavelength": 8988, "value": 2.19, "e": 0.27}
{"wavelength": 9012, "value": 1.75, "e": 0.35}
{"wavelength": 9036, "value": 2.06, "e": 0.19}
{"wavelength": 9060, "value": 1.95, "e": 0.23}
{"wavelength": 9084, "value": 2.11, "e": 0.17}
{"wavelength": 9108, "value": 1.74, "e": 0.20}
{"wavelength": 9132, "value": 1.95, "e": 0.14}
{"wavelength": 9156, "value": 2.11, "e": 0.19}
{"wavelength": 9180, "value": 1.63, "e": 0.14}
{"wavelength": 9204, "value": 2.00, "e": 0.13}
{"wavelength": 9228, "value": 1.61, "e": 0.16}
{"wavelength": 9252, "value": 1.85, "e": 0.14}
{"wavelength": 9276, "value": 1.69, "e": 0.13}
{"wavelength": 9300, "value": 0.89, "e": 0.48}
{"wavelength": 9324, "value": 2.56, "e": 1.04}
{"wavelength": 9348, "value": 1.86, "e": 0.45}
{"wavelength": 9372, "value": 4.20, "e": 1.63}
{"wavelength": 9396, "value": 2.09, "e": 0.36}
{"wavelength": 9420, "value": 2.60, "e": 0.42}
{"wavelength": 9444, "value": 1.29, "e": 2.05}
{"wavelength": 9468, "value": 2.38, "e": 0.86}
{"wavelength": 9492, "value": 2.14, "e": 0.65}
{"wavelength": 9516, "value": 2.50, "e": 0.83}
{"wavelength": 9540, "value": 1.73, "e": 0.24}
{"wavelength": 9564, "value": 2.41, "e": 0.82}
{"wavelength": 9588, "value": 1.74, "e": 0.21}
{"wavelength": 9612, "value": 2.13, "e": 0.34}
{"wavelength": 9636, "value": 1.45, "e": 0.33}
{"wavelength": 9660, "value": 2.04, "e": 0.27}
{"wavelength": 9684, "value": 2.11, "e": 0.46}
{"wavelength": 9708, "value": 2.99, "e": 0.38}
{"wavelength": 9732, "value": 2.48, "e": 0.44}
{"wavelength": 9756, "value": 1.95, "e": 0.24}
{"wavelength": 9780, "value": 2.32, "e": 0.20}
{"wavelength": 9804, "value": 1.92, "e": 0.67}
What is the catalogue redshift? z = 0.786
